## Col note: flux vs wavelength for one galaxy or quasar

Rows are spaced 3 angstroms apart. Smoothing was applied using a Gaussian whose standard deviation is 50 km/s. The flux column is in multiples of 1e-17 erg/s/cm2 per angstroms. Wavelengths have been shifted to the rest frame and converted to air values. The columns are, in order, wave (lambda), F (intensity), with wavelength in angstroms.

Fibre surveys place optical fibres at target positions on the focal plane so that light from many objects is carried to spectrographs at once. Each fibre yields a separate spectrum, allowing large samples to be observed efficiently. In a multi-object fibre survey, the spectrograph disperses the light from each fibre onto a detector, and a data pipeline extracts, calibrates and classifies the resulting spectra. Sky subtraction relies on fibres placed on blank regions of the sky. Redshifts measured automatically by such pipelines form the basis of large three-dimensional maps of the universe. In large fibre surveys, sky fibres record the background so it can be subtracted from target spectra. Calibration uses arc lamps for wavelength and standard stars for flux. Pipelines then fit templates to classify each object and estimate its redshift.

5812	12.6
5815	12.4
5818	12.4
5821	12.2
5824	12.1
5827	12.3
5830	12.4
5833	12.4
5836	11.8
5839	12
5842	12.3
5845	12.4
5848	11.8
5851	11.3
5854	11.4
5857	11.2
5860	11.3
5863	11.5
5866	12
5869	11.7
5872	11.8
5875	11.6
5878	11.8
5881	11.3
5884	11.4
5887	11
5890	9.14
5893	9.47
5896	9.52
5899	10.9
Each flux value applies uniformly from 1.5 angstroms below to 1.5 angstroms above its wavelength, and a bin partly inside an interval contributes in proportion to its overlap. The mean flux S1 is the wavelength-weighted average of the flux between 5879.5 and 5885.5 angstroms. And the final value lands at 11.4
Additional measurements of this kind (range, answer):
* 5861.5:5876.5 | 11.7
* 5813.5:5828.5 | 12.3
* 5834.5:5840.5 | 11.9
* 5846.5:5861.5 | 11.4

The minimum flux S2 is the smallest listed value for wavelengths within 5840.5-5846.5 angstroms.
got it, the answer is 12.3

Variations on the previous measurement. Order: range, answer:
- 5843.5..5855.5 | 11.3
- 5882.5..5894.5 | 9.14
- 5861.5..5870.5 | 11.5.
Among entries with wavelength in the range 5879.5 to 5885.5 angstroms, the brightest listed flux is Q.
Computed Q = 11.4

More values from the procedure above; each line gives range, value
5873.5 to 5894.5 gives 11.8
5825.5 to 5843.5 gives 12.4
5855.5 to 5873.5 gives 12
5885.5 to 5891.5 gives 11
